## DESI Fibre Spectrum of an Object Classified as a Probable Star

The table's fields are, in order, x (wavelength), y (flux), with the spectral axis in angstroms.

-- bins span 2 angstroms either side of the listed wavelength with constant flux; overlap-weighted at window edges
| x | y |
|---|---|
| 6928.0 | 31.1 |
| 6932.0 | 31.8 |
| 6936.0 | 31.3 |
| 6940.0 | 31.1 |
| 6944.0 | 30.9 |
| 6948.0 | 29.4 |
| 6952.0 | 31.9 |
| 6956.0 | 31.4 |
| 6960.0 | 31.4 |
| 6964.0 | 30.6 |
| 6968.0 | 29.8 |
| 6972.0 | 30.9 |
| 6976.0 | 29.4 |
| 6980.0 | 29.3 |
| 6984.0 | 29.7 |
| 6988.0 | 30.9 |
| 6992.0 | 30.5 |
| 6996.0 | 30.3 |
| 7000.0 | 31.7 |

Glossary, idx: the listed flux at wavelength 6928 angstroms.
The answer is 31.1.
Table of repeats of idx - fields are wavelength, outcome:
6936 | 31.3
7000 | 31.7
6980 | 29.3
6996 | 30.3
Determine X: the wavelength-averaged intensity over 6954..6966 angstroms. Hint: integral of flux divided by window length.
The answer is 31.1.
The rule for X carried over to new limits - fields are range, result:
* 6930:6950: 30.9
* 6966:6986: 29.8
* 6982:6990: 30.3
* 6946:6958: 30.9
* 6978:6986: 29.5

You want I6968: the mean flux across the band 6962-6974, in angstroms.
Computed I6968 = 30.4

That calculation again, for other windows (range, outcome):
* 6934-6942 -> 31.2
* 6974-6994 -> 30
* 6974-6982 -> 29.4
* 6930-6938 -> 31.6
